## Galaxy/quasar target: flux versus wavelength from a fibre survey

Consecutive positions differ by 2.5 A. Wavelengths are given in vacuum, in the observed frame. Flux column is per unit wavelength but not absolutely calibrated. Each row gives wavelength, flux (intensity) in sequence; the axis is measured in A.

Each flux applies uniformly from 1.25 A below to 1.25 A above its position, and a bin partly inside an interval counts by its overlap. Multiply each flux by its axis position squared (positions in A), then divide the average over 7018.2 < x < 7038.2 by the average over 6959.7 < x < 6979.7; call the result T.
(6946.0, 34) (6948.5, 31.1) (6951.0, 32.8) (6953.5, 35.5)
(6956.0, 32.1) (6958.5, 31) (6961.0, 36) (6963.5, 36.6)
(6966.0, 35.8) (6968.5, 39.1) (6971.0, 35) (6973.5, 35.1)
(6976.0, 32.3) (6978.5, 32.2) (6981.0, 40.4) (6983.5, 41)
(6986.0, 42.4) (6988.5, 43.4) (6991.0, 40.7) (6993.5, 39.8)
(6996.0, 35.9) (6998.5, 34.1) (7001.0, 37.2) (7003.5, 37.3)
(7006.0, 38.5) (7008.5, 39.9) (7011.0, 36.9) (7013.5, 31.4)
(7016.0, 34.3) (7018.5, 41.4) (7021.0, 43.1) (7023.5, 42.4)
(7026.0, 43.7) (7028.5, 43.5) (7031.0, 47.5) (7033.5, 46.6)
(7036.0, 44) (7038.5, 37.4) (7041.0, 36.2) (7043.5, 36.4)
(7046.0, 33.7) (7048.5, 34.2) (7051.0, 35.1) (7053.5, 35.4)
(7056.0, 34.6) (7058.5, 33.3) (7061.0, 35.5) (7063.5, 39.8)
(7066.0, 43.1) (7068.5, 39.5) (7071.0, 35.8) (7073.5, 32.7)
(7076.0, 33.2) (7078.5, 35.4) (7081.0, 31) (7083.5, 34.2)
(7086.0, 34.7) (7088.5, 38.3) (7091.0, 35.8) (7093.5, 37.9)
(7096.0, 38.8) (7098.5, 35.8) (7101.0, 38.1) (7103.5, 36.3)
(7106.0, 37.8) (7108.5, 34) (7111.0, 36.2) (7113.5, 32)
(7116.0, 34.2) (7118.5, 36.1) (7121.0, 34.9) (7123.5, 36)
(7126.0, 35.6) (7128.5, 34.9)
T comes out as 1.3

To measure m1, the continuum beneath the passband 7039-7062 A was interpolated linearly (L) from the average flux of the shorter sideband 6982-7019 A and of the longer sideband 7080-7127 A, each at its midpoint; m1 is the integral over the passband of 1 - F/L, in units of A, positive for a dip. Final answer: 1.24 A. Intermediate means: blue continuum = 38.2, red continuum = 35.7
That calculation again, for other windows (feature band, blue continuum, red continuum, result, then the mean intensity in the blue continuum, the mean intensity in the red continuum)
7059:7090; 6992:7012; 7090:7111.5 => 0.8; 37.5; 36.8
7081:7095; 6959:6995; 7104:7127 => 0.0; 37.7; 35.2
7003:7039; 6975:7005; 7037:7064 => -3.8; 38.1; 35.6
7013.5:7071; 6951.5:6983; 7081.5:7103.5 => -4.7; 35.2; 36.5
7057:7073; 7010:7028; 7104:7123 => -0.1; 39.2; 35.1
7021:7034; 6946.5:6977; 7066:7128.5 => -3.5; 34.4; 35.7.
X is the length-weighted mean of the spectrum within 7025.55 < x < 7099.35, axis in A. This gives 37.4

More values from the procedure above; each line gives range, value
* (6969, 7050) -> 38.7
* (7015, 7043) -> 41.7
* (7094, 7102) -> 37.6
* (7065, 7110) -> 36.2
